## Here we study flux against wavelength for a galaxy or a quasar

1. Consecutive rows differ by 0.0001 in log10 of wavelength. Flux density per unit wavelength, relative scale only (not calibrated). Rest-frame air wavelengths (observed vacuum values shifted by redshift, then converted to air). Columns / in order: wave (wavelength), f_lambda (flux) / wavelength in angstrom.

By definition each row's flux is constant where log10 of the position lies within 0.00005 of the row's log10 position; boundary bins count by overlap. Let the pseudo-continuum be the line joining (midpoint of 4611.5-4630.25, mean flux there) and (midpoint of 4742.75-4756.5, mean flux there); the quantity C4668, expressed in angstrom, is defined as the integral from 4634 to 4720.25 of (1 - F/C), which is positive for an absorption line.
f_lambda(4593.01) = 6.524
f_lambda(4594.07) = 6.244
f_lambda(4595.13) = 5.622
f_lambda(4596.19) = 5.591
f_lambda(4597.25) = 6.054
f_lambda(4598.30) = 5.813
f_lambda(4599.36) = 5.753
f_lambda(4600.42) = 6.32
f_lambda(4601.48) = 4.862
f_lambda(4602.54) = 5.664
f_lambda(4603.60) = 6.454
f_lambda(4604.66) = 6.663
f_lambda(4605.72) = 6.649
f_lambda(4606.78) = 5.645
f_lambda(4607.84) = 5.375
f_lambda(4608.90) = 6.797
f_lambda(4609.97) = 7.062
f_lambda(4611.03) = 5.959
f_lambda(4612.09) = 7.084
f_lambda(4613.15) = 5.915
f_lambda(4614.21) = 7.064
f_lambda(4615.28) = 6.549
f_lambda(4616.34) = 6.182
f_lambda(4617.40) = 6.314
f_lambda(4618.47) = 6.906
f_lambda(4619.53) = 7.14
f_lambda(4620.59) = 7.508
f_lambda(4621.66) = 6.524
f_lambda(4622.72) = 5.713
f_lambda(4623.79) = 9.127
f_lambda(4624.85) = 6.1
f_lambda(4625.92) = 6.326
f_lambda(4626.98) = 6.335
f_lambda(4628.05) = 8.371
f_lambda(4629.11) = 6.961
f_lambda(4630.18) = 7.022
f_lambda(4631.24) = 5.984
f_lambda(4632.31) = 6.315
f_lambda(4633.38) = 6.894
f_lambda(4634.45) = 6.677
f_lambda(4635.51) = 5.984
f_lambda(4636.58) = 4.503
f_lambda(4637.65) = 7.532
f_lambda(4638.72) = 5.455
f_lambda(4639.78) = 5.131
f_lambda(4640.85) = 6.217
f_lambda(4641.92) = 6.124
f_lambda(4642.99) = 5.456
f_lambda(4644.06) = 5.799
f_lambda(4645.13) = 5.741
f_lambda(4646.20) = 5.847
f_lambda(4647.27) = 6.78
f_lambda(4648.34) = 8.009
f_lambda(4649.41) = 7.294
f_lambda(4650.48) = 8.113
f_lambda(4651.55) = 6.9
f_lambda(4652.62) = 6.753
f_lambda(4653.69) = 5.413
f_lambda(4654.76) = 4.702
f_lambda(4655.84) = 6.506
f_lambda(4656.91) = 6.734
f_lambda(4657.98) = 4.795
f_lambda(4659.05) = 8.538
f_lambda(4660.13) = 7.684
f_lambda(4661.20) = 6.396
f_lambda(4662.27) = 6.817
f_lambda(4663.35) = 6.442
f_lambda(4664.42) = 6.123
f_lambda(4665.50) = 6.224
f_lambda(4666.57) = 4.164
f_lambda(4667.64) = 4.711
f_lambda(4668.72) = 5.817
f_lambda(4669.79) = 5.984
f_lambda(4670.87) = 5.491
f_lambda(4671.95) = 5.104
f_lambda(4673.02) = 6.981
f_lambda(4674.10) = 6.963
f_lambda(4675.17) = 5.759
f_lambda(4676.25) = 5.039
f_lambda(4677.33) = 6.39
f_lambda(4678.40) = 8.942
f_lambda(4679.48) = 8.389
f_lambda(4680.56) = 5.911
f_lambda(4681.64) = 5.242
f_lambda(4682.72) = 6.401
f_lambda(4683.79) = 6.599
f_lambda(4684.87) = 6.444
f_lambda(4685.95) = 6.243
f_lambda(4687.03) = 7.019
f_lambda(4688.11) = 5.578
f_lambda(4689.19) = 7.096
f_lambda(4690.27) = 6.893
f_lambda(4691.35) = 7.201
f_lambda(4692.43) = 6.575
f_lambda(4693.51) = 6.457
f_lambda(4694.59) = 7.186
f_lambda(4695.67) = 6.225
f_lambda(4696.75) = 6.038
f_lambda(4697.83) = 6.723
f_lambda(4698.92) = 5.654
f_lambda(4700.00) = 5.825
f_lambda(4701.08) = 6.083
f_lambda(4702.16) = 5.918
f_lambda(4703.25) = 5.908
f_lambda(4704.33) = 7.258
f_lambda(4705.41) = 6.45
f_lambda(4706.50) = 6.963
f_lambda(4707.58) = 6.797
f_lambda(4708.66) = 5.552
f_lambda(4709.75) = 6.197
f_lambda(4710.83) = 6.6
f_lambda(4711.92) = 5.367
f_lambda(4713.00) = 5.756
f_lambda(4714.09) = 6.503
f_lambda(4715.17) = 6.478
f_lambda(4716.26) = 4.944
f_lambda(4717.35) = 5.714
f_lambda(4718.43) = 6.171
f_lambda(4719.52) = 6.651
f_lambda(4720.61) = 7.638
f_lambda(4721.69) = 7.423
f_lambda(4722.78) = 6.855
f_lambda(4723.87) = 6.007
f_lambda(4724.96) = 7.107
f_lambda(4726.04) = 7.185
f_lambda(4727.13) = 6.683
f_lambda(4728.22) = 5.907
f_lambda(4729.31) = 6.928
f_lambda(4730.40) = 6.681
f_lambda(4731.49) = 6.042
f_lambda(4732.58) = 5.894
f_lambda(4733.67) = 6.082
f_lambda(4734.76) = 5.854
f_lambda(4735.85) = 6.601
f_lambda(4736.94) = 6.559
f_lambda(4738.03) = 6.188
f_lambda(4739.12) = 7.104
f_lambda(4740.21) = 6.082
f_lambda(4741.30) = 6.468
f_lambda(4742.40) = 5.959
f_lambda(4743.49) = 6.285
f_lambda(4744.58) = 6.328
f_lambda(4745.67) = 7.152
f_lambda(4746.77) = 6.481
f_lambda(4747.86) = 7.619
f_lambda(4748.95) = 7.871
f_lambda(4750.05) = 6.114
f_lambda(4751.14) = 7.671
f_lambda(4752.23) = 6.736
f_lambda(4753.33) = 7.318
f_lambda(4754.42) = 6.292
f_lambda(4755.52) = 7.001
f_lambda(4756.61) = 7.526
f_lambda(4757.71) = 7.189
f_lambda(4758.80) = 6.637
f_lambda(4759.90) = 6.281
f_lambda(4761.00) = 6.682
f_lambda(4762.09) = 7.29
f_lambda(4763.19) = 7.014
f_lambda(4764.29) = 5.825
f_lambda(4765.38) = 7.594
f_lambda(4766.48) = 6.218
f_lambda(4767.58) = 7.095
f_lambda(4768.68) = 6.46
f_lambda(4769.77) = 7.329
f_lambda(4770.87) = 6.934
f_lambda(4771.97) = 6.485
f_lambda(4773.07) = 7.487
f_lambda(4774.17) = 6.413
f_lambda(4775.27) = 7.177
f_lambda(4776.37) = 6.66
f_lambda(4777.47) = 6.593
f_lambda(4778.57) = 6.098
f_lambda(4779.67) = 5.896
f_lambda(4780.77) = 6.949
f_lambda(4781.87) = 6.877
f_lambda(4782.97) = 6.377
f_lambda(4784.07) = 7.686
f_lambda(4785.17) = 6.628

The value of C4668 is 7.27 angstrom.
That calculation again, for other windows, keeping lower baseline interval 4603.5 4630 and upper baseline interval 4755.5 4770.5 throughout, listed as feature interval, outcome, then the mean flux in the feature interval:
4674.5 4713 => 2.0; 6.42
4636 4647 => 1.5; 5.8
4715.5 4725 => 0.5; 6.46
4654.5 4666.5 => 0.6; 6.4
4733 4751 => 0.7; 6.57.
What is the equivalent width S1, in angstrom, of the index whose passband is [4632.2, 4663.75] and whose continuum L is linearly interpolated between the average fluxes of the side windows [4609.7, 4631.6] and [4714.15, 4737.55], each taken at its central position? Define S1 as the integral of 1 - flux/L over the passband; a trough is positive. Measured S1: 1.43 angstrom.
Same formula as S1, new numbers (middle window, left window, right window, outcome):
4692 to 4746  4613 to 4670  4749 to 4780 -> 2.35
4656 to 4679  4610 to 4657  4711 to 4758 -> 0.96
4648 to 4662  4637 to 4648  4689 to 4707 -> -1.40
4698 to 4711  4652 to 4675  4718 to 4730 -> 0.58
